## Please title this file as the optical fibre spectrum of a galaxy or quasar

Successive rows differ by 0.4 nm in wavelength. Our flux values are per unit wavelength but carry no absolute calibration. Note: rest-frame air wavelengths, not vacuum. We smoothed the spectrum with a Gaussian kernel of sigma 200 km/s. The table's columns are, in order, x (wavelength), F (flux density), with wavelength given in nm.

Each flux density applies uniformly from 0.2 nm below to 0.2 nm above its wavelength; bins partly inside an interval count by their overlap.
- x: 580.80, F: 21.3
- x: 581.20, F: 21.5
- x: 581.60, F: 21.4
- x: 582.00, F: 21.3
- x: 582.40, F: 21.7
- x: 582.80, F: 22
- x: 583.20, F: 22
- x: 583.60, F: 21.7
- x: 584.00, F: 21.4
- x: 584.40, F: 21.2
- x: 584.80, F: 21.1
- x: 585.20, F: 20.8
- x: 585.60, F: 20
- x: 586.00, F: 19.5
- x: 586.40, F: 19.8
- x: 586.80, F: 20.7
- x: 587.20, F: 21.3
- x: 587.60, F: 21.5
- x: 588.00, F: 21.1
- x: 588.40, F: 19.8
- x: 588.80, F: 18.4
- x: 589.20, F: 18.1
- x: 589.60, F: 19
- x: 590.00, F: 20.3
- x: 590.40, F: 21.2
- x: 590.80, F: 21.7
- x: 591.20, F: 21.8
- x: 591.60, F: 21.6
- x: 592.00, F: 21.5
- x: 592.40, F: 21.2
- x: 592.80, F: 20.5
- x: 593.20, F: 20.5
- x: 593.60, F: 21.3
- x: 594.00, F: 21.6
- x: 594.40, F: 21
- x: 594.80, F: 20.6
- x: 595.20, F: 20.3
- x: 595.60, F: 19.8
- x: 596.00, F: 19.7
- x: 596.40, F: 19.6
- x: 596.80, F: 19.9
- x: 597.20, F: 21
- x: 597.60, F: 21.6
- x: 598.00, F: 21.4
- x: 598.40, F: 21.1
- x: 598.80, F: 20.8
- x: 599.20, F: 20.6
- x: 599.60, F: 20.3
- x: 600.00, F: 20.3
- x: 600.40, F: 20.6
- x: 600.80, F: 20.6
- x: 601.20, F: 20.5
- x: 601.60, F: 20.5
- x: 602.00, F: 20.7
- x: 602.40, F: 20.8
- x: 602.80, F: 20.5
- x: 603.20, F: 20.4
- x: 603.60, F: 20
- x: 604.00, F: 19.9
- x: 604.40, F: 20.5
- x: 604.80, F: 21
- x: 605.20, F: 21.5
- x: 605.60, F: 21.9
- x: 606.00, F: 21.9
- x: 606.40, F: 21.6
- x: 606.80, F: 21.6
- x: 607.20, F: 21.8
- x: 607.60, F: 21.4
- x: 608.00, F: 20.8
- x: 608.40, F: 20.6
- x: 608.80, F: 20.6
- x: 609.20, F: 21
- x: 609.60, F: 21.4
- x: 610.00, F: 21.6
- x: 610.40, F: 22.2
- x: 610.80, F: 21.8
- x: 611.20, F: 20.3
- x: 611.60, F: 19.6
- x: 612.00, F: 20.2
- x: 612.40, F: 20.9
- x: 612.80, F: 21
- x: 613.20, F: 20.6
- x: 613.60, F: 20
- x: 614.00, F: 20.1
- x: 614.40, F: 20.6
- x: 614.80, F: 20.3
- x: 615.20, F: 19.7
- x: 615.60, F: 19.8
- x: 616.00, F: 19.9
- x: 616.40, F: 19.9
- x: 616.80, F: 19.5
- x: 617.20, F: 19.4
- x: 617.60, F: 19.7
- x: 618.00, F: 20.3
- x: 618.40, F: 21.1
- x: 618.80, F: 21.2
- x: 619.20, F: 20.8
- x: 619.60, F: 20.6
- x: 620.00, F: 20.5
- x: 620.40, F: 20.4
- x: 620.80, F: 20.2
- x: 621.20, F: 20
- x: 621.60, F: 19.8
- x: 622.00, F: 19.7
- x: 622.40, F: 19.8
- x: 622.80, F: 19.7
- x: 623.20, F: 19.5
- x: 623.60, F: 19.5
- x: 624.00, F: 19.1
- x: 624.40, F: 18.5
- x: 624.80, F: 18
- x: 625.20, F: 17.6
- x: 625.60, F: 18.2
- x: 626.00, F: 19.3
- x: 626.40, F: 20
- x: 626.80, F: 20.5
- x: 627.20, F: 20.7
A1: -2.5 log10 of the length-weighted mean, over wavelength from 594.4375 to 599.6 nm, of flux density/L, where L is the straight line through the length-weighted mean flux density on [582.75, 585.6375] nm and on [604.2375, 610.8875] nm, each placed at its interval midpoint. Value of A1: 0.04 mag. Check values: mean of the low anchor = 21.3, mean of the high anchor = 21.4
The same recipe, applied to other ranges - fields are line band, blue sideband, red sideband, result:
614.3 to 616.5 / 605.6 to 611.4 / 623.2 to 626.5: 0.014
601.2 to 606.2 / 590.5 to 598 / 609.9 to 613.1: 0.006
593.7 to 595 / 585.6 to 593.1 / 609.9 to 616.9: -0.032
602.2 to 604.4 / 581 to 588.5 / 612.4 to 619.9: 0.014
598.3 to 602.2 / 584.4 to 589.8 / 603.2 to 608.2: 0.013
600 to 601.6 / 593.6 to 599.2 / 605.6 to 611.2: 0.021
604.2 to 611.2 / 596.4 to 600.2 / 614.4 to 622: -0.046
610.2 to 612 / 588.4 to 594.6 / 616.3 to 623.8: -0.034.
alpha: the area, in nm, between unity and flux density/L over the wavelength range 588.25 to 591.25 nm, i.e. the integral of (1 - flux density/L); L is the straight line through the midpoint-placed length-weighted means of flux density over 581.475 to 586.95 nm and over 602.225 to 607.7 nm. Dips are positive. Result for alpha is 0.16 nm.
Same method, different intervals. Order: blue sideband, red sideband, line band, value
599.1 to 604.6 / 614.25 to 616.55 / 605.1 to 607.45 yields -0.16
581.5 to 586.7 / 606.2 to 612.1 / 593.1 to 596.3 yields 0.08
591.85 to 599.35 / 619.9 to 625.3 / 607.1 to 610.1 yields -0.15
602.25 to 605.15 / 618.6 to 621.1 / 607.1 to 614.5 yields -0.12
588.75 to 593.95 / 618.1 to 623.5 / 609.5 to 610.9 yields -0.10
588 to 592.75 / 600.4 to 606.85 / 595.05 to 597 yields 0.07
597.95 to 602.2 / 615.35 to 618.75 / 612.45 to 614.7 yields -0.04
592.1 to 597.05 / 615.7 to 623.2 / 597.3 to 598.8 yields -0.06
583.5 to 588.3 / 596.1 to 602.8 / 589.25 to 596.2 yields -0.01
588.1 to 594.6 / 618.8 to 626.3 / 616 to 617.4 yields 0.01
